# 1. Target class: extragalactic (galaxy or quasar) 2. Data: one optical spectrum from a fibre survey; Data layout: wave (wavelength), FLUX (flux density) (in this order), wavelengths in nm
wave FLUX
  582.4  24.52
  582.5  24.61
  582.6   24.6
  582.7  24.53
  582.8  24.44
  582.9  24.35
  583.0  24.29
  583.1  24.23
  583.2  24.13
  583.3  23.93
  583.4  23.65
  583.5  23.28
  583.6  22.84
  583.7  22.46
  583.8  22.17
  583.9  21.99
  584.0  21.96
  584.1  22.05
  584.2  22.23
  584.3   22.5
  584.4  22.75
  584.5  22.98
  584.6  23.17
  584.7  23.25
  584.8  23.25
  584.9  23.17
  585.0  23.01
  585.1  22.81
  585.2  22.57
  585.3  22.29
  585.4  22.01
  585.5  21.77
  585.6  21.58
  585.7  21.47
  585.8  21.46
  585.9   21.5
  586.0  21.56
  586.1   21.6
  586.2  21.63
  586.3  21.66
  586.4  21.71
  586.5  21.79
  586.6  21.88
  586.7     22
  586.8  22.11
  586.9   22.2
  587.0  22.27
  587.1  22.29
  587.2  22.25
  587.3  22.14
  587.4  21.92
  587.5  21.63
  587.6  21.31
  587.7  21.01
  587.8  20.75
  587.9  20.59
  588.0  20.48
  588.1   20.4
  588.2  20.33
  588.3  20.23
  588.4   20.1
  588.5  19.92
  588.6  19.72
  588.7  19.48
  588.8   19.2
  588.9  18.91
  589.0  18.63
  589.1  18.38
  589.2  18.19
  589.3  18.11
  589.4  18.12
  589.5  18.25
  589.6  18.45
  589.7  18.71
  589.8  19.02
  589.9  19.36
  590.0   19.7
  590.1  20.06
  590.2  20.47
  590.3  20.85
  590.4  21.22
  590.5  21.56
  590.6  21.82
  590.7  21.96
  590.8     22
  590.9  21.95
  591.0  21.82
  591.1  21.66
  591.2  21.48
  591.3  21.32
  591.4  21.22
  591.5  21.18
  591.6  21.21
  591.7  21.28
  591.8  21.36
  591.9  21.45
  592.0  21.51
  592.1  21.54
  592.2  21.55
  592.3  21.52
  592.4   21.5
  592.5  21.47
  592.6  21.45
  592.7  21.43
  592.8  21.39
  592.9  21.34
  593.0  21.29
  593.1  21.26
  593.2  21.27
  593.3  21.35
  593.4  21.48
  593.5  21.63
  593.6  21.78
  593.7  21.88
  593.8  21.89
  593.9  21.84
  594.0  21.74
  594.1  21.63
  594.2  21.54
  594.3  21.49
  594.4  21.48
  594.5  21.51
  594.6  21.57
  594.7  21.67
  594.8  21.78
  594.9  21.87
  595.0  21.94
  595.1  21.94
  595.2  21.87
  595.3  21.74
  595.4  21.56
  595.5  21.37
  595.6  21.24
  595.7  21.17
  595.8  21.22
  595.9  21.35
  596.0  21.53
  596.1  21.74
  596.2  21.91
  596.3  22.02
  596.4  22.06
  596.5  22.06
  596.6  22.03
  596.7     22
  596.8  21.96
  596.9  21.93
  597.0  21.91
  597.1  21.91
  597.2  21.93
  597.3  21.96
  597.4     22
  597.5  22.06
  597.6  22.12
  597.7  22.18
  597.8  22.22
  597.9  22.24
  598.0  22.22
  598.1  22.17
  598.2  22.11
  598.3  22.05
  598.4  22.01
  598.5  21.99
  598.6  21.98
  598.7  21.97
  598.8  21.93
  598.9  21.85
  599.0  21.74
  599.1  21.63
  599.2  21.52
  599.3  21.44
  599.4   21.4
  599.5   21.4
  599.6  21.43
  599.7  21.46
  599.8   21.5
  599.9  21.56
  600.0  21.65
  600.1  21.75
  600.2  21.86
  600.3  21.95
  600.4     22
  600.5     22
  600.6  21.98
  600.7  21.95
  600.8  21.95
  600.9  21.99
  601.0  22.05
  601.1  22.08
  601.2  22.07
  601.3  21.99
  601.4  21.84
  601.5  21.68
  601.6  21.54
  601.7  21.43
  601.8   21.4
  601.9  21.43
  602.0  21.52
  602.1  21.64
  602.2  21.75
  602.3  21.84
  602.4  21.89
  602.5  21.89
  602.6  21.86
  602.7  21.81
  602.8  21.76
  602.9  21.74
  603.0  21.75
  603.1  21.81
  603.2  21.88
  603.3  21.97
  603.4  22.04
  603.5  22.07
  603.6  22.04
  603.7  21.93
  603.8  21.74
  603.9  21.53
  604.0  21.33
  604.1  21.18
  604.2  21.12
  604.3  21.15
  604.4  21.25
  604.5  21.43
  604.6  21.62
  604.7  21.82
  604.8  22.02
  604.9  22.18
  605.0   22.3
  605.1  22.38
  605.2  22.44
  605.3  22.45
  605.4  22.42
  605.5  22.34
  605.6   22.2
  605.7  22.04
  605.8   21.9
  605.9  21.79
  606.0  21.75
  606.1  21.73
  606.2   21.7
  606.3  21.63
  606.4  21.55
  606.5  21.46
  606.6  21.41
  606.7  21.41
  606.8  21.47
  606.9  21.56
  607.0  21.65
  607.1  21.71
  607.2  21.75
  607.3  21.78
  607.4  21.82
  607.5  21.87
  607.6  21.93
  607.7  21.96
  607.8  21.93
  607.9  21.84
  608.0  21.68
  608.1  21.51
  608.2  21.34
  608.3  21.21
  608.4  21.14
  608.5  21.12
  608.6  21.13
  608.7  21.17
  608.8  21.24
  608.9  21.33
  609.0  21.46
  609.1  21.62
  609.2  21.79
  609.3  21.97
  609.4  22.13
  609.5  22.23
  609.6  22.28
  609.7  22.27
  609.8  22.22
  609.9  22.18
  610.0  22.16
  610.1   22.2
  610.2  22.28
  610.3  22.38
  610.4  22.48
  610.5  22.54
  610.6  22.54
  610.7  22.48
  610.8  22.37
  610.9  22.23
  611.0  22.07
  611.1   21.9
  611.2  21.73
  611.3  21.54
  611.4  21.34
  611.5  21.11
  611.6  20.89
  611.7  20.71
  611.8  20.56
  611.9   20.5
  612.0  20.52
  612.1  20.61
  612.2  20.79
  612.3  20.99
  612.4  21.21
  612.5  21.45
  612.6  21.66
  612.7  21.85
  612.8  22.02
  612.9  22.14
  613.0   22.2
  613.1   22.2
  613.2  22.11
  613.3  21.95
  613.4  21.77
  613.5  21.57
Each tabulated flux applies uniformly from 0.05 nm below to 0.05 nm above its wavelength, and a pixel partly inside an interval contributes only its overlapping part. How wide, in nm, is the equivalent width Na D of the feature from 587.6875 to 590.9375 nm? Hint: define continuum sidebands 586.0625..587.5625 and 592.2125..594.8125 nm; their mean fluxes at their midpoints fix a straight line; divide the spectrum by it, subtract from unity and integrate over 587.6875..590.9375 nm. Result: 0.28 nm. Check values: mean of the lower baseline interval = 21.9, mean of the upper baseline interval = 21.5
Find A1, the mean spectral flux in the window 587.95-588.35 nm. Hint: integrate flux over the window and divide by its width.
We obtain 20.4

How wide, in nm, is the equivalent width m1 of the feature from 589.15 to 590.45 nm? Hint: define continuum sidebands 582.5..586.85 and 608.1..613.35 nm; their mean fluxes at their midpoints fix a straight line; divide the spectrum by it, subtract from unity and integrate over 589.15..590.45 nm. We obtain 0.186 nm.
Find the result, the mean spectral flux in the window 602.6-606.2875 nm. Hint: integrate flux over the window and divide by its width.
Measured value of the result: 21.8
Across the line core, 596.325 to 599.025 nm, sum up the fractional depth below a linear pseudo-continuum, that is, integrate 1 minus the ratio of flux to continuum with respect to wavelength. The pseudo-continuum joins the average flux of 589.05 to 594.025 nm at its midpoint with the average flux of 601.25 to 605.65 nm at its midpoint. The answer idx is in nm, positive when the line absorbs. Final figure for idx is -0.08 nm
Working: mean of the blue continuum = 20.9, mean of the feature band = 22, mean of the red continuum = 21.8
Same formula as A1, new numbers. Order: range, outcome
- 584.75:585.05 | 23.1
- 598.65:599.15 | 21.8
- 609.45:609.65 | 22.3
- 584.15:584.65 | 22.7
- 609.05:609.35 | 21.8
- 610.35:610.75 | 22.5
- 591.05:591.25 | 21.6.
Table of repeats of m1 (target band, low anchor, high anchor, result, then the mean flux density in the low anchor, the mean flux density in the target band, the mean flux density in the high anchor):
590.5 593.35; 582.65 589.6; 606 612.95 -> 0.02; 21.7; 21.5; 21.7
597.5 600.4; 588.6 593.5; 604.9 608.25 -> -0.08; 20.6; 21.8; 21.8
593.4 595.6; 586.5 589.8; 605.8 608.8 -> -0.10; 20.3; 21.7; 21.6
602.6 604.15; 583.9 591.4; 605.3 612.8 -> -0.02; 21.1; 21.8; 21.7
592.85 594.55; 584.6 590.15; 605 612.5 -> -0.03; 20.9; 21.6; 21.7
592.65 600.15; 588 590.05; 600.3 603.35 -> -0.38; 19.2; 21.7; 21.8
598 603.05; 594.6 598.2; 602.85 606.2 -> 0.02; 21.9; 21.8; 21.9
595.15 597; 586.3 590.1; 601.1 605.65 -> -0.05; 20.3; 21.7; 21.8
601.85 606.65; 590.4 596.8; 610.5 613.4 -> -0.05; 21.6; 21.8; 21.6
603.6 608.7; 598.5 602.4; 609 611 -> 0.07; 21.7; 21.7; 22.2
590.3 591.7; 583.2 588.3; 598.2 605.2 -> 0.03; 22.1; 21.5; 21.8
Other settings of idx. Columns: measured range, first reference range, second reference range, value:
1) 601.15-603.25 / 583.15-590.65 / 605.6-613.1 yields -0.02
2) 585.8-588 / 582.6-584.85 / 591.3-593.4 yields 0.09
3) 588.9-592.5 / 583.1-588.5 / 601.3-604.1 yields 0.24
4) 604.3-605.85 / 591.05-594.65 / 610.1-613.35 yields -0.03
